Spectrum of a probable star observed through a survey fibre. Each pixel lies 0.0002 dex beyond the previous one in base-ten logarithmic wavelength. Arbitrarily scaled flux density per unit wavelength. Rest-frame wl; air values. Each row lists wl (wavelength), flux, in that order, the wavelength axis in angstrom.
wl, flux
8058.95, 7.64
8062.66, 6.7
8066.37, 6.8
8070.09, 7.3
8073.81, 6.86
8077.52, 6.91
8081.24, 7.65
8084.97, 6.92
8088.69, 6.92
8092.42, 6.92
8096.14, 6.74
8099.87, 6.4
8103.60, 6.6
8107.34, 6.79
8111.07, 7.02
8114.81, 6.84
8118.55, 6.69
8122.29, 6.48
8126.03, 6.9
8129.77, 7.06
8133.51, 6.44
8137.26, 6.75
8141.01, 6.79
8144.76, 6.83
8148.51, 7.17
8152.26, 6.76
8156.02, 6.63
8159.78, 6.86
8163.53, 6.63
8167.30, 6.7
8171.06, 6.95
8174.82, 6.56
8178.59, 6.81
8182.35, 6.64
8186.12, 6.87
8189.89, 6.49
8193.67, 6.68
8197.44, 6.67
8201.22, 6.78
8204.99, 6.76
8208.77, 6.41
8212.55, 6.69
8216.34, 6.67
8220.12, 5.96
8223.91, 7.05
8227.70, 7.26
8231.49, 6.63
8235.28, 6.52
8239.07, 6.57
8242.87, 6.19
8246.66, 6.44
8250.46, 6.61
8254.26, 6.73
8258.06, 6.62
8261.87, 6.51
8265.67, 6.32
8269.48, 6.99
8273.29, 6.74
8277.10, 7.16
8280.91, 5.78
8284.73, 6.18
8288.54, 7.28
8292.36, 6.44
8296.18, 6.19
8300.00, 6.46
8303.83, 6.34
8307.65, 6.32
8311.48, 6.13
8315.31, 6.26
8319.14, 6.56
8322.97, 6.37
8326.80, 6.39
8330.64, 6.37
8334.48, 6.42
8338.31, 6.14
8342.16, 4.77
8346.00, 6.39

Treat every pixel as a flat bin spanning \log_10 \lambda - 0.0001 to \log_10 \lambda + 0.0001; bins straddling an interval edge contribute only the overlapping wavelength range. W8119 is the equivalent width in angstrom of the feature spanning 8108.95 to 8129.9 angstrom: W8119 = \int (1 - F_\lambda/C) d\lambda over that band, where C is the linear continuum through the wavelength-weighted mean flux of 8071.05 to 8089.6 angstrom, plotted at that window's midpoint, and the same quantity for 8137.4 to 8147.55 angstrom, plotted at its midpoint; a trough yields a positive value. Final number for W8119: 0.3 angstrom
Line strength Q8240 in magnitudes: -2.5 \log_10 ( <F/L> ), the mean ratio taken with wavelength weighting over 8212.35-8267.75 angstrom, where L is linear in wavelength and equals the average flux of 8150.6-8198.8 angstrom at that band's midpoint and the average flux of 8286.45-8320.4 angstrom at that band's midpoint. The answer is 0.00 mag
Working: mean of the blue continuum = 6.71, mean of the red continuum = 6.44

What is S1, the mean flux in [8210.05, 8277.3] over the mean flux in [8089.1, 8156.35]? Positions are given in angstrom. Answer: 0.98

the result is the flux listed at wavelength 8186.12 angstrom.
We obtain 6.87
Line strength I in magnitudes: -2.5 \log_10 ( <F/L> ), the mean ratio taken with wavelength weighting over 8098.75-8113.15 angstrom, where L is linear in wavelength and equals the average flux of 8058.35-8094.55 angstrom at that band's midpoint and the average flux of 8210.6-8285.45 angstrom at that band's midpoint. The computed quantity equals 0.04 mag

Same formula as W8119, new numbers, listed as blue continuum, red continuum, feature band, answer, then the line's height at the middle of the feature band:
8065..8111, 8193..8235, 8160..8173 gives -0.01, 6.77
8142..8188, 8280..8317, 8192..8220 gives 0.13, 6.65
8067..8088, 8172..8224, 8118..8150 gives 0.42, 6.88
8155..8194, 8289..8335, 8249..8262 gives -0.23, 6.52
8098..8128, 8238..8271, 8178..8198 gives -0.18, 6.63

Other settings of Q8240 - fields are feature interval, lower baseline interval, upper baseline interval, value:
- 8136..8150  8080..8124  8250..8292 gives -0.02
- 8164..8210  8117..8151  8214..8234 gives 0.01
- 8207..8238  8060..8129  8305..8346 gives -0.03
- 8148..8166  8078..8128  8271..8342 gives -0.01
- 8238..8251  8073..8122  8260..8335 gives 0.02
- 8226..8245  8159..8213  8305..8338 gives -0.01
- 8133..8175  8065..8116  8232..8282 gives 0.00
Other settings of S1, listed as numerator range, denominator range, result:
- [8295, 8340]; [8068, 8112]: 0.92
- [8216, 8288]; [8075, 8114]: 0.96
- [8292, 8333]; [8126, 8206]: 0.94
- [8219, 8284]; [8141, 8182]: 0.97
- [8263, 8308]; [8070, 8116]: 0.95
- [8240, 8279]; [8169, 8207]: 0.99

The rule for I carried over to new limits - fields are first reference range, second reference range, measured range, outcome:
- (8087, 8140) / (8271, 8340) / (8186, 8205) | -0.013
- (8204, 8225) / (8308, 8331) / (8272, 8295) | -0.027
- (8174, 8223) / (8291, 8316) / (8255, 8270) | -0.026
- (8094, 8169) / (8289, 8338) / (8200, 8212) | -0.009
